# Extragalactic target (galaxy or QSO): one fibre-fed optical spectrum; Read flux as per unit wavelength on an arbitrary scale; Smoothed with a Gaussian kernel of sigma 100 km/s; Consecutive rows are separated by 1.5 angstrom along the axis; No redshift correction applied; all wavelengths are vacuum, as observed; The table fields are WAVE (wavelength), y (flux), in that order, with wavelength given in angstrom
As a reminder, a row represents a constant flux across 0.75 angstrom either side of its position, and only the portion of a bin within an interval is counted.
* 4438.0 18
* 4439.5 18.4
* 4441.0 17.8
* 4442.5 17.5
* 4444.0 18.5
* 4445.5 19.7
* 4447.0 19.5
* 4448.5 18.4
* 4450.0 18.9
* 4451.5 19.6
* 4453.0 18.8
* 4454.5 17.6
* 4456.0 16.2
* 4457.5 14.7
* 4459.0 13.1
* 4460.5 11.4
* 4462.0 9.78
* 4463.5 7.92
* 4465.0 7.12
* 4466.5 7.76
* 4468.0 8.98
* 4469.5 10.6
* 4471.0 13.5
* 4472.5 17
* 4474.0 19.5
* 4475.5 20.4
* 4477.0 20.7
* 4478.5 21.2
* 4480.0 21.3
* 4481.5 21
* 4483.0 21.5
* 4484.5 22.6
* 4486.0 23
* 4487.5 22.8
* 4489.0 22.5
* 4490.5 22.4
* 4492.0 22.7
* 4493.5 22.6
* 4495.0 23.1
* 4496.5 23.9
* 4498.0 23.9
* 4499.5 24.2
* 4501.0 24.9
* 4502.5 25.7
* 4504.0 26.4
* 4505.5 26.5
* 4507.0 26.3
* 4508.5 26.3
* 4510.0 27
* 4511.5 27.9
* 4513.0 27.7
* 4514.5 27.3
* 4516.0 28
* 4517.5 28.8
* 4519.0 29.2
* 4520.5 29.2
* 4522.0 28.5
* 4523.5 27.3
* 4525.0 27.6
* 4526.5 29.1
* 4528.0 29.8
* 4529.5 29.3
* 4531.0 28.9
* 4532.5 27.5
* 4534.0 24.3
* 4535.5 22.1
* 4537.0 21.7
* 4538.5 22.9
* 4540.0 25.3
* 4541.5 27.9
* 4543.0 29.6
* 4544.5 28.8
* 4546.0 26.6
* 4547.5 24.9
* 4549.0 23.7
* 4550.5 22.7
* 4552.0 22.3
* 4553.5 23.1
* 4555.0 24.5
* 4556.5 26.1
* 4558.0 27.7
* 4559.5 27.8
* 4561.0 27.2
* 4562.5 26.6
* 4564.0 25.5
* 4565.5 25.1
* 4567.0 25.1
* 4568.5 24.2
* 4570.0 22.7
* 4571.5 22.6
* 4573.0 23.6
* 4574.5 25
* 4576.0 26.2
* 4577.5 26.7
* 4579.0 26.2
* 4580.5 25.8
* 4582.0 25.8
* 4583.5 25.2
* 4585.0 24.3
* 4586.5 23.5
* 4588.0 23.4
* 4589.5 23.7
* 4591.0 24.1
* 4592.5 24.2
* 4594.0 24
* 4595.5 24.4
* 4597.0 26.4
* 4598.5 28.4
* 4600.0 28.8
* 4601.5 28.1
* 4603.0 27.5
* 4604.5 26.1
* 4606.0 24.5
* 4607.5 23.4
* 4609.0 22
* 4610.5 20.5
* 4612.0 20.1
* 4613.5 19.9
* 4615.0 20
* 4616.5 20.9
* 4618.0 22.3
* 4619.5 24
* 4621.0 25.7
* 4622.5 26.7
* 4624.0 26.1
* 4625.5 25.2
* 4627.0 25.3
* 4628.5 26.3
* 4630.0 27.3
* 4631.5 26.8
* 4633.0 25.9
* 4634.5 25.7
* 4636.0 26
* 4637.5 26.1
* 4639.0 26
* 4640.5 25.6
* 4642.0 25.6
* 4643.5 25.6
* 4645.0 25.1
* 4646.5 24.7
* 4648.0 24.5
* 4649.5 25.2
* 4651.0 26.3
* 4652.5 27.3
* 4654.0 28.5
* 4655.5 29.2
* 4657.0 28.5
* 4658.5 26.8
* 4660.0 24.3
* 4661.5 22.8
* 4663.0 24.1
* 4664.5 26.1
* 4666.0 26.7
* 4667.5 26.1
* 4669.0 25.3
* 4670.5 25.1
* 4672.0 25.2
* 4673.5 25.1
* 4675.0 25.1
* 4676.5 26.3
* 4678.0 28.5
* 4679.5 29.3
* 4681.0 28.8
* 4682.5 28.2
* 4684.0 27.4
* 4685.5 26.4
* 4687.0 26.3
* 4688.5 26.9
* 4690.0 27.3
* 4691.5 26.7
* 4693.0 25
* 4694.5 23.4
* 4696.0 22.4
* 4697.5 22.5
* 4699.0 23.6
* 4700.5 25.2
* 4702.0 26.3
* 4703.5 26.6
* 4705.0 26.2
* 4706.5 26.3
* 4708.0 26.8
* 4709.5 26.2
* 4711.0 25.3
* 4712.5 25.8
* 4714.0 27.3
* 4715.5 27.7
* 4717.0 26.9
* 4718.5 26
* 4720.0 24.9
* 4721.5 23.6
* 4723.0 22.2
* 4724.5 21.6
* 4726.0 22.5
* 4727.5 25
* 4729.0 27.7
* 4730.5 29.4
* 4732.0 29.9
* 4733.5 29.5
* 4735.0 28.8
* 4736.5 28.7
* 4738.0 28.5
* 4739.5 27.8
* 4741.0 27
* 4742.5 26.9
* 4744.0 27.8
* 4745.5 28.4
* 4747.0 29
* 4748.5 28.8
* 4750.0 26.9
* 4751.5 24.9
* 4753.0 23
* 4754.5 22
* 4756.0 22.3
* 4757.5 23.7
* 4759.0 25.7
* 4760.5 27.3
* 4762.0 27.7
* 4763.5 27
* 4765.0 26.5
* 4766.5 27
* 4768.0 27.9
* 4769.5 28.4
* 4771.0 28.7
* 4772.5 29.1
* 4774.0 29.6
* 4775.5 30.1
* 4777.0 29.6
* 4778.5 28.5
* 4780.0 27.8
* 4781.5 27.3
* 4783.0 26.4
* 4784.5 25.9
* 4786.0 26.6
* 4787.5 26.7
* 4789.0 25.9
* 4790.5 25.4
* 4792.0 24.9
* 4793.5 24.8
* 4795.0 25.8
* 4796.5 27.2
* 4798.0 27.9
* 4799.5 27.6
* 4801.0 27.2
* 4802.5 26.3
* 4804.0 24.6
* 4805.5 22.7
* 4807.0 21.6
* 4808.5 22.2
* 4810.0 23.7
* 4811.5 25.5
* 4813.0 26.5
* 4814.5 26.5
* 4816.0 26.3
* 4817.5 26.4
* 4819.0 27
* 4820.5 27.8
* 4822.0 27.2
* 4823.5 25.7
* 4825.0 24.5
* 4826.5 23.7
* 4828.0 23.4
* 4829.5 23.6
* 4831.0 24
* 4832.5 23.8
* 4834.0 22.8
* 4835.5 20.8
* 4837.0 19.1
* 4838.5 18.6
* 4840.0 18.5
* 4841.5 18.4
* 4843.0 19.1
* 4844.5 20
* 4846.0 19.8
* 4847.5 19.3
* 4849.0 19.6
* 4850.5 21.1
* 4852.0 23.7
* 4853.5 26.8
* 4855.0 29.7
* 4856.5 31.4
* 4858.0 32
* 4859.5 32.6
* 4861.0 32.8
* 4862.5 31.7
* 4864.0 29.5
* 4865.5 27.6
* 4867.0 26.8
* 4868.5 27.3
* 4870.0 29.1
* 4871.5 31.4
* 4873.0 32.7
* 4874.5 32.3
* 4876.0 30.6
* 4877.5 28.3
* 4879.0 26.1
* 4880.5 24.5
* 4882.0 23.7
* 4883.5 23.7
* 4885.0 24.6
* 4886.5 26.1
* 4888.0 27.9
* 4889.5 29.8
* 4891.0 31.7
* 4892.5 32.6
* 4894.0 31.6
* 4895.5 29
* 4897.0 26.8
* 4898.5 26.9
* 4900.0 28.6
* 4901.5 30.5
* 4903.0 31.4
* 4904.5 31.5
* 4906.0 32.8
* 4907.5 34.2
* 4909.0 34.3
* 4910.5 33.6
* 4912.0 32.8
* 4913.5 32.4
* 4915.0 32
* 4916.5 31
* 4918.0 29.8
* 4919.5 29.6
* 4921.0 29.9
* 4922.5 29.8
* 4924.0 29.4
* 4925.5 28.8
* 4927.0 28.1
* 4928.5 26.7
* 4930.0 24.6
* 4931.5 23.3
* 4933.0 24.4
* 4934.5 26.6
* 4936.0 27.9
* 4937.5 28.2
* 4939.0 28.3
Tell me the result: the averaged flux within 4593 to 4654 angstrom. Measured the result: 25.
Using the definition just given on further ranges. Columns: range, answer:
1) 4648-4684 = 26.4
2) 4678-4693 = 27.4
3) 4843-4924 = 28.7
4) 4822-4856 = 22.3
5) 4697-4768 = 26.2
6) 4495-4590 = 25.9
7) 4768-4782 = 28.8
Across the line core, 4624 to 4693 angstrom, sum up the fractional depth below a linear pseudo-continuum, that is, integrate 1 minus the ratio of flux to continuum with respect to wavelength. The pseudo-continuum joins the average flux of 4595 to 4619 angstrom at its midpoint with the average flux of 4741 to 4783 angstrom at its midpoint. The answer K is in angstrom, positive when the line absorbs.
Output -3.4 angstrom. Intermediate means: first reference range 24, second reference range 27.1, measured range 26.2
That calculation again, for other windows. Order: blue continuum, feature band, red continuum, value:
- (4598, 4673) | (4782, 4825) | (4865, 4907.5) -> 3.0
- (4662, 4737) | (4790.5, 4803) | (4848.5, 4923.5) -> 0.6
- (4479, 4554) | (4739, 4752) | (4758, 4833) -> -0.7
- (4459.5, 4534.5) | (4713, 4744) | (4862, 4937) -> -0.4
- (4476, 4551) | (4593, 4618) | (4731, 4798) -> 1.9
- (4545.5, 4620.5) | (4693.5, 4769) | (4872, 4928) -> 2.4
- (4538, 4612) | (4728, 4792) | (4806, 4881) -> -4.8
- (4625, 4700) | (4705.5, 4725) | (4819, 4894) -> 0.4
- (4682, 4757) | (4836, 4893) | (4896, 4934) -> 5.0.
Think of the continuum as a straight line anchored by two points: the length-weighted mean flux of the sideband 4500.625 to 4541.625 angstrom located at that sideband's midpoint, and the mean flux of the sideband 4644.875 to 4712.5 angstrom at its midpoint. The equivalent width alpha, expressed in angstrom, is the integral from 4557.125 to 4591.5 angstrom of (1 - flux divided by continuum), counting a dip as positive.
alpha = 1.9 angstrom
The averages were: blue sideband 26.9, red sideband 26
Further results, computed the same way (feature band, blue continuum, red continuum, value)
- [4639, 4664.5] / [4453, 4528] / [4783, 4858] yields -3.4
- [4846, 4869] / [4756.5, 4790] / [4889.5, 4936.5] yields 1.3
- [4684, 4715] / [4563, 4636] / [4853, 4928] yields 0.9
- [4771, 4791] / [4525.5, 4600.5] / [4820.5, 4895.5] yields -1.4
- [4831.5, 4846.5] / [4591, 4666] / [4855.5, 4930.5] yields 4.5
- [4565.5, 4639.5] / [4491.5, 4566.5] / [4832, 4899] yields 4.0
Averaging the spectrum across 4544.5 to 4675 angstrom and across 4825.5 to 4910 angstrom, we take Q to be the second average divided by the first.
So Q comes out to 1.07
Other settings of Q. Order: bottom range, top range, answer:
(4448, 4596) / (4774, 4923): 1.17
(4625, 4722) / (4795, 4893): 0.99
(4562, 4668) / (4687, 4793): 1.05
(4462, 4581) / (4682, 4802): 1.11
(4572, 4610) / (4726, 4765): 1.07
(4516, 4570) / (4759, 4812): 1.01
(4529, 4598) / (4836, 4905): 1.07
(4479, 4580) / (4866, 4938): 1.14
